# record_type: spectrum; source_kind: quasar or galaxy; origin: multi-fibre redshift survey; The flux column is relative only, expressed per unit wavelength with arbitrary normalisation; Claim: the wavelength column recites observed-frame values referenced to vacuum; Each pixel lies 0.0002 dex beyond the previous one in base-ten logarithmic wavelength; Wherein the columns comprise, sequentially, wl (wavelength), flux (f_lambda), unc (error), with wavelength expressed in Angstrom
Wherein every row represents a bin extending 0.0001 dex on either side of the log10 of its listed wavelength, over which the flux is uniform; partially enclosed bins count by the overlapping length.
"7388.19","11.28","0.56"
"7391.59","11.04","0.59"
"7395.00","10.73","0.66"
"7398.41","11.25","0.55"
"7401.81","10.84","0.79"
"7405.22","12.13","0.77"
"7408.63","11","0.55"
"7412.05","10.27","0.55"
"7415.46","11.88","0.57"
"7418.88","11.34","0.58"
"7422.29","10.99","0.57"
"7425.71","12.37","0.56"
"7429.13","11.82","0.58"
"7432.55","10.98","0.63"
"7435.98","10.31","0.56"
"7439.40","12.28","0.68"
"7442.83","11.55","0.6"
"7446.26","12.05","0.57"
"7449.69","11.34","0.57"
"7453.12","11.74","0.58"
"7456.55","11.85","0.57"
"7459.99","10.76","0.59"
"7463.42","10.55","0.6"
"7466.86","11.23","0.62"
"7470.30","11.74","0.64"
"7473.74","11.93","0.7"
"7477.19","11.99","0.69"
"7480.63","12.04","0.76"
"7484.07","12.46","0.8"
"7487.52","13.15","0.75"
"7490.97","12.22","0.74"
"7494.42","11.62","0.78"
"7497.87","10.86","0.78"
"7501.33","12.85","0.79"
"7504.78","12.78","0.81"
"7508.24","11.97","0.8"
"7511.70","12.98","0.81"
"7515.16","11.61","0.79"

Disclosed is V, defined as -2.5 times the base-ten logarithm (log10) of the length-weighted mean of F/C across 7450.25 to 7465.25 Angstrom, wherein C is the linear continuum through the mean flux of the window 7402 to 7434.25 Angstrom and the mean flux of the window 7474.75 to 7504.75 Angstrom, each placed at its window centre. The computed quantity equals 0.06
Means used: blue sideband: 11.4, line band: 11.2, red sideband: 12.2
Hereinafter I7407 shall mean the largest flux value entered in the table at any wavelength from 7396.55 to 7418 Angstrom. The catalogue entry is 12.13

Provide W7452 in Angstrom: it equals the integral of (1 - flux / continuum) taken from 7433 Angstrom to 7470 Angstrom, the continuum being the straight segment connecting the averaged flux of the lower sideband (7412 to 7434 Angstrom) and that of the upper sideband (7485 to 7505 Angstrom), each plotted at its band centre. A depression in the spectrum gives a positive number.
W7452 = 1.2 Angstrom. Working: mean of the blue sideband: 11.5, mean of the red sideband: 12.2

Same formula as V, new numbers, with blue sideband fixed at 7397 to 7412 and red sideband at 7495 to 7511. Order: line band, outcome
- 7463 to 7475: 0.04 mag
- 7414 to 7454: -0.01 mag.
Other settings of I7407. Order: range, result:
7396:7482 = 12.37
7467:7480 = 11.99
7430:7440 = 12.28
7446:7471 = 12.05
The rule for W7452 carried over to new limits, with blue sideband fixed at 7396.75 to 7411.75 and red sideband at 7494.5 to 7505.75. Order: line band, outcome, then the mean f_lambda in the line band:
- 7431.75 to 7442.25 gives 0.23 Angstrom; 11.2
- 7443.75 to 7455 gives -0.10 Angstrom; 11.7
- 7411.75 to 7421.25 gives 0.03 Angstrom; 11.3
